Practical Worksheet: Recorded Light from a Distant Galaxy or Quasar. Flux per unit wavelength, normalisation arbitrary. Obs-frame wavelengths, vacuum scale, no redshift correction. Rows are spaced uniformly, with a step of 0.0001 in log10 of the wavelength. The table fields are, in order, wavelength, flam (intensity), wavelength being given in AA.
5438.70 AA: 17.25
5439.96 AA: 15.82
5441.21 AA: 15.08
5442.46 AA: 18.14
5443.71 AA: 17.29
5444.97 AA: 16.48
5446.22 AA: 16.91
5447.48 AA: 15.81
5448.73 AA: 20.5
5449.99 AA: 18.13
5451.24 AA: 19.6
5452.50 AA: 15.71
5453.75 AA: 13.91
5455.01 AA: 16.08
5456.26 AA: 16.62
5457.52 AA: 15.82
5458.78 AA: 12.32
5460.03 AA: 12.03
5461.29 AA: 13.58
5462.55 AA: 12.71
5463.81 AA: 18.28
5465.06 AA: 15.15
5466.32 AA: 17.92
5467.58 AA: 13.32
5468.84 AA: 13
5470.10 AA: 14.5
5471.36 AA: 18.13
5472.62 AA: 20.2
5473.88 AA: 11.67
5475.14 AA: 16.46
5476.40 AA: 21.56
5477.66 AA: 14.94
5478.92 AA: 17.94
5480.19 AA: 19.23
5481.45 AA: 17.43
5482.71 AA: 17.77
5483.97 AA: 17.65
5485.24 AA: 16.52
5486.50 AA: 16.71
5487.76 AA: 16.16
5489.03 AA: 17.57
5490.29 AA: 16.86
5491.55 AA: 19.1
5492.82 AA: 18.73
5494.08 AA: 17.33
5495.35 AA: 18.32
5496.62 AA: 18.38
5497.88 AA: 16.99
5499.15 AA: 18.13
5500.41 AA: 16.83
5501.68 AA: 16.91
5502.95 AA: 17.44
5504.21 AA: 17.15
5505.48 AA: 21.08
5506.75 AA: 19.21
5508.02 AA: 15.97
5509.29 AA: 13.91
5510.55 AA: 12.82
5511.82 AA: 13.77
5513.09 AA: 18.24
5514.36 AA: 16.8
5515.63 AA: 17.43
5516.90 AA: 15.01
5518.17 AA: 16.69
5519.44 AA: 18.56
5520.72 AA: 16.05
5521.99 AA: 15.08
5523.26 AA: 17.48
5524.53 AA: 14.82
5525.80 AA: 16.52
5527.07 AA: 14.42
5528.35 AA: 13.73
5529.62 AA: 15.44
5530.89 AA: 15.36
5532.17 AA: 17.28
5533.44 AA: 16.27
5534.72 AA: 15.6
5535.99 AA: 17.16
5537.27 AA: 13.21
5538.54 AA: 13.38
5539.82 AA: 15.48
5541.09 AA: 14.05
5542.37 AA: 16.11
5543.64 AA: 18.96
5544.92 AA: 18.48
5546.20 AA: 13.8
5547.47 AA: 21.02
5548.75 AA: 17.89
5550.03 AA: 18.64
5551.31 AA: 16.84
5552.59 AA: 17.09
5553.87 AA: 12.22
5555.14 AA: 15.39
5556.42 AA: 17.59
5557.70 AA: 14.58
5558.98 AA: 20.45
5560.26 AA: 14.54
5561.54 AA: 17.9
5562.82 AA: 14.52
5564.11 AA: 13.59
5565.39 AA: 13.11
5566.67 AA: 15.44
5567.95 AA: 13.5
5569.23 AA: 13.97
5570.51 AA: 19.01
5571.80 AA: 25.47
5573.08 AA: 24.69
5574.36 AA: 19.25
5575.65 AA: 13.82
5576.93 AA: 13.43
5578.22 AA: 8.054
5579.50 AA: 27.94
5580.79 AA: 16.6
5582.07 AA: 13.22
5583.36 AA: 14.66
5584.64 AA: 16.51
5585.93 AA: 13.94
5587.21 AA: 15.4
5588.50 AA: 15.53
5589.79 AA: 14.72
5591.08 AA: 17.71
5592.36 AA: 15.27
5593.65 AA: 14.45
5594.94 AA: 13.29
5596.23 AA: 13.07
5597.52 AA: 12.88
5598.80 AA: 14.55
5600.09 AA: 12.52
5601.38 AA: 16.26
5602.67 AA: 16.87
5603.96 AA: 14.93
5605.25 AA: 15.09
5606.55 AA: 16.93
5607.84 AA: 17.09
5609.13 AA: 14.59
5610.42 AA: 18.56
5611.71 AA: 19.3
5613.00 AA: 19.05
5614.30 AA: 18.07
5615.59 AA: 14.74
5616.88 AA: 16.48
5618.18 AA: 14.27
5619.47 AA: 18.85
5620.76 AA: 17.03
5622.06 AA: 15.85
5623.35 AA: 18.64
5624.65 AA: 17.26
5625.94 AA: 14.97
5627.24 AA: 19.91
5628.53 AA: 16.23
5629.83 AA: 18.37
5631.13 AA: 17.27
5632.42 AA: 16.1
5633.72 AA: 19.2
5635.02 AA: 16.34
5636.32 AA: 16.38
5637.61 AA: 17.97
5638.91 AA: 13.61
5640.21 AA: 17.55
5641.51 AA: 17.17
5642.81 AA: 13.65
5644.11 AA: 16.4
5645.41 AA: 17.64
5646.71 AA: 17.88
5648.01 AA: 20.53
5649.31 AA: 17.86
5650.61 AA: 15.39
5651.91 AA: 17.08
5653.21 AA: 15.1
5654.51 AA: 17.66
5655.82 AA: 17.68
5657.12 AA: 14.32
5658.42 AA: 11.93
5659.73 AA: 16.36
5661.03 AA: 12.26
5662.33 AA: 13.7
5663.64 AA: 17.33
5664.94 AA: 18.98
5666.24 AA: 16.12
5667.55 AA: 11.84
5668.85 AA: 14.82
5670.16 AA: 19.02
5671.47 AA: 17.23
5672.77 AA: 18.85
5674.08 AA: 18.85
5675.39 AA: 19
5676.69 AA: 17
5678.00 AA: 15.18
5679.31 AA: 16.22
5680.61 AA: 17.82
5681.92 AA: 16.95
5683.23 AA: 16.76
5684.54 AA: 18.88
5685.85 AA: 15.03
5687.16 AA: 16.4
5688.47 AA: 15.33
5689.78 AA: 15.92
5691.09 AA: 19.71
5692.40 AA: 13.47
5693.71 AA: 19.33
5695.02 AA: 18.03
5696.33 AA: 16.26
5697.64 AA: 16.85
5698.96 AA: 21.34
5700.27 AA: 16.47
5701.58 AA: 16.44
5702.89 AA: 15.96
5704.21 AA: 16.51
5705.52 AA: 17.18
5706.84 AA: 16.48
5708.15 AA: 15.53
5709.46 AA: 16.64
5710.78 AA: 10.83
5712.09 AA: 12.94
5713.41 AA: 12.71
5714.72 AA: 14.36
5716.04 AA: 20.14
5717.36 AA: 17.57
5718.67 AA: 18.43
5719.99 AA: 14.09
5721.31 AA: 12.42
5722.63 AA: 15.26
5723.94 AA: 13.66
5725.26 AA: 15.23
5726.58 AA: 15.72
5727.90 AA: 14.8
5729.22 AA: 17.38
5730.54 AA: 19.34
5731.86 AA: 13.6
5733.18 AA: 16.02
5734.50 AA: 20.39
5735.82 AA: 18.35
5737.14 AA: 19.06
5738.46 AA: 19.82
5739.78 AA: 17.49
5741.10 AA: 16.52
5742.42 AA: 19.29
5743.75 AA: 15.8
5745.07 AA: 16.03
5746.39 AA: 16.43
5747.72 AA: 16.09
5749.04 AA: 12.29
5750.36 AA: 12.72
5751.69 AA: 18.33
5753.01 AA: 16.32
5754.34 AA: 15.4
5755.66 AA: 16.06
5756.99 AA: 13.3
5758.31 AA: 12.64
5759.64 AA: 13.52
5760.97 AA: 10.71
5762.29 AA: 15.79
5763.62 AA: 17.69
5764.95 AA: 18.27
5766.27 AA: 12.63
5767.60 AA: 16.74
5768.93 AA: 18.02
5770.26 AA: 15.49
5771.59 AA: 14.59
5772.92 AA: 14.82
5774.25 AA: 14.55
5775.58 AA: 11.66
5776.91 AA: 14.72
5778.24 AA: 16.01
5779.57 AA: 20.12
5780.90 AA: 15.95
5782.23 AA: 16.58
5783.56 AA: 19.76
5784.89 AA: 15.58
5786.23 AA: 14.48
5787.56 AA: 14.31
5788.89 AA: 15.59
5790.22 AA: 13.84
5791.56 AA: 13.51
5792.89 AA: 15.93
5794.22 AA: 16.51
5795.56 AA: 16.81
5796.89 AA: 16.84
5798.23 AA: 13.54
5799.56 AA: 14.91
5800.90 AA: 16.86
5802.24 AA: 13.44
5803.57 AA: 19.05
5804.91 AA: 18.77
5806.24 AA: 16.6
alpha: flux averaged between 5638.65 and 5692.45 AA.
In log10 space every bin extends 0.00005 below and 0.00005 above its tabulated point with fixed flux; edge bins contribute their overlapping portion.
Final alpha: 16.5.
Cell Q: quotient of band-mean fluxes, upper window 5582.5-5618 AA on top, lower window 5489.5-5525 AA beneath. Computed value 0.9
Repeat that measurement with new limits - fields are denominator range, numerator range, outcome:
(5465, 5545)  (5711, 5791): 0.95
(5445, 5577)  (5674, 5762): 0.98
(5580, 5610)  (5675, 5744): 1.09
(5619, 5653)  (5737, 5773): 0.92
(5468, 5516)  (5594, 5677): 0.96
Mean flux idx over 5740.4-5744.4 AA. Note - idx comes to 17.2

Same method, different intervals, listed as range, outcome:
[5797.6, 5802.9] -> 14.7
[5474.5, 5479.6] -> 17.7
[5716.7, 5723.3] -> 15.6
